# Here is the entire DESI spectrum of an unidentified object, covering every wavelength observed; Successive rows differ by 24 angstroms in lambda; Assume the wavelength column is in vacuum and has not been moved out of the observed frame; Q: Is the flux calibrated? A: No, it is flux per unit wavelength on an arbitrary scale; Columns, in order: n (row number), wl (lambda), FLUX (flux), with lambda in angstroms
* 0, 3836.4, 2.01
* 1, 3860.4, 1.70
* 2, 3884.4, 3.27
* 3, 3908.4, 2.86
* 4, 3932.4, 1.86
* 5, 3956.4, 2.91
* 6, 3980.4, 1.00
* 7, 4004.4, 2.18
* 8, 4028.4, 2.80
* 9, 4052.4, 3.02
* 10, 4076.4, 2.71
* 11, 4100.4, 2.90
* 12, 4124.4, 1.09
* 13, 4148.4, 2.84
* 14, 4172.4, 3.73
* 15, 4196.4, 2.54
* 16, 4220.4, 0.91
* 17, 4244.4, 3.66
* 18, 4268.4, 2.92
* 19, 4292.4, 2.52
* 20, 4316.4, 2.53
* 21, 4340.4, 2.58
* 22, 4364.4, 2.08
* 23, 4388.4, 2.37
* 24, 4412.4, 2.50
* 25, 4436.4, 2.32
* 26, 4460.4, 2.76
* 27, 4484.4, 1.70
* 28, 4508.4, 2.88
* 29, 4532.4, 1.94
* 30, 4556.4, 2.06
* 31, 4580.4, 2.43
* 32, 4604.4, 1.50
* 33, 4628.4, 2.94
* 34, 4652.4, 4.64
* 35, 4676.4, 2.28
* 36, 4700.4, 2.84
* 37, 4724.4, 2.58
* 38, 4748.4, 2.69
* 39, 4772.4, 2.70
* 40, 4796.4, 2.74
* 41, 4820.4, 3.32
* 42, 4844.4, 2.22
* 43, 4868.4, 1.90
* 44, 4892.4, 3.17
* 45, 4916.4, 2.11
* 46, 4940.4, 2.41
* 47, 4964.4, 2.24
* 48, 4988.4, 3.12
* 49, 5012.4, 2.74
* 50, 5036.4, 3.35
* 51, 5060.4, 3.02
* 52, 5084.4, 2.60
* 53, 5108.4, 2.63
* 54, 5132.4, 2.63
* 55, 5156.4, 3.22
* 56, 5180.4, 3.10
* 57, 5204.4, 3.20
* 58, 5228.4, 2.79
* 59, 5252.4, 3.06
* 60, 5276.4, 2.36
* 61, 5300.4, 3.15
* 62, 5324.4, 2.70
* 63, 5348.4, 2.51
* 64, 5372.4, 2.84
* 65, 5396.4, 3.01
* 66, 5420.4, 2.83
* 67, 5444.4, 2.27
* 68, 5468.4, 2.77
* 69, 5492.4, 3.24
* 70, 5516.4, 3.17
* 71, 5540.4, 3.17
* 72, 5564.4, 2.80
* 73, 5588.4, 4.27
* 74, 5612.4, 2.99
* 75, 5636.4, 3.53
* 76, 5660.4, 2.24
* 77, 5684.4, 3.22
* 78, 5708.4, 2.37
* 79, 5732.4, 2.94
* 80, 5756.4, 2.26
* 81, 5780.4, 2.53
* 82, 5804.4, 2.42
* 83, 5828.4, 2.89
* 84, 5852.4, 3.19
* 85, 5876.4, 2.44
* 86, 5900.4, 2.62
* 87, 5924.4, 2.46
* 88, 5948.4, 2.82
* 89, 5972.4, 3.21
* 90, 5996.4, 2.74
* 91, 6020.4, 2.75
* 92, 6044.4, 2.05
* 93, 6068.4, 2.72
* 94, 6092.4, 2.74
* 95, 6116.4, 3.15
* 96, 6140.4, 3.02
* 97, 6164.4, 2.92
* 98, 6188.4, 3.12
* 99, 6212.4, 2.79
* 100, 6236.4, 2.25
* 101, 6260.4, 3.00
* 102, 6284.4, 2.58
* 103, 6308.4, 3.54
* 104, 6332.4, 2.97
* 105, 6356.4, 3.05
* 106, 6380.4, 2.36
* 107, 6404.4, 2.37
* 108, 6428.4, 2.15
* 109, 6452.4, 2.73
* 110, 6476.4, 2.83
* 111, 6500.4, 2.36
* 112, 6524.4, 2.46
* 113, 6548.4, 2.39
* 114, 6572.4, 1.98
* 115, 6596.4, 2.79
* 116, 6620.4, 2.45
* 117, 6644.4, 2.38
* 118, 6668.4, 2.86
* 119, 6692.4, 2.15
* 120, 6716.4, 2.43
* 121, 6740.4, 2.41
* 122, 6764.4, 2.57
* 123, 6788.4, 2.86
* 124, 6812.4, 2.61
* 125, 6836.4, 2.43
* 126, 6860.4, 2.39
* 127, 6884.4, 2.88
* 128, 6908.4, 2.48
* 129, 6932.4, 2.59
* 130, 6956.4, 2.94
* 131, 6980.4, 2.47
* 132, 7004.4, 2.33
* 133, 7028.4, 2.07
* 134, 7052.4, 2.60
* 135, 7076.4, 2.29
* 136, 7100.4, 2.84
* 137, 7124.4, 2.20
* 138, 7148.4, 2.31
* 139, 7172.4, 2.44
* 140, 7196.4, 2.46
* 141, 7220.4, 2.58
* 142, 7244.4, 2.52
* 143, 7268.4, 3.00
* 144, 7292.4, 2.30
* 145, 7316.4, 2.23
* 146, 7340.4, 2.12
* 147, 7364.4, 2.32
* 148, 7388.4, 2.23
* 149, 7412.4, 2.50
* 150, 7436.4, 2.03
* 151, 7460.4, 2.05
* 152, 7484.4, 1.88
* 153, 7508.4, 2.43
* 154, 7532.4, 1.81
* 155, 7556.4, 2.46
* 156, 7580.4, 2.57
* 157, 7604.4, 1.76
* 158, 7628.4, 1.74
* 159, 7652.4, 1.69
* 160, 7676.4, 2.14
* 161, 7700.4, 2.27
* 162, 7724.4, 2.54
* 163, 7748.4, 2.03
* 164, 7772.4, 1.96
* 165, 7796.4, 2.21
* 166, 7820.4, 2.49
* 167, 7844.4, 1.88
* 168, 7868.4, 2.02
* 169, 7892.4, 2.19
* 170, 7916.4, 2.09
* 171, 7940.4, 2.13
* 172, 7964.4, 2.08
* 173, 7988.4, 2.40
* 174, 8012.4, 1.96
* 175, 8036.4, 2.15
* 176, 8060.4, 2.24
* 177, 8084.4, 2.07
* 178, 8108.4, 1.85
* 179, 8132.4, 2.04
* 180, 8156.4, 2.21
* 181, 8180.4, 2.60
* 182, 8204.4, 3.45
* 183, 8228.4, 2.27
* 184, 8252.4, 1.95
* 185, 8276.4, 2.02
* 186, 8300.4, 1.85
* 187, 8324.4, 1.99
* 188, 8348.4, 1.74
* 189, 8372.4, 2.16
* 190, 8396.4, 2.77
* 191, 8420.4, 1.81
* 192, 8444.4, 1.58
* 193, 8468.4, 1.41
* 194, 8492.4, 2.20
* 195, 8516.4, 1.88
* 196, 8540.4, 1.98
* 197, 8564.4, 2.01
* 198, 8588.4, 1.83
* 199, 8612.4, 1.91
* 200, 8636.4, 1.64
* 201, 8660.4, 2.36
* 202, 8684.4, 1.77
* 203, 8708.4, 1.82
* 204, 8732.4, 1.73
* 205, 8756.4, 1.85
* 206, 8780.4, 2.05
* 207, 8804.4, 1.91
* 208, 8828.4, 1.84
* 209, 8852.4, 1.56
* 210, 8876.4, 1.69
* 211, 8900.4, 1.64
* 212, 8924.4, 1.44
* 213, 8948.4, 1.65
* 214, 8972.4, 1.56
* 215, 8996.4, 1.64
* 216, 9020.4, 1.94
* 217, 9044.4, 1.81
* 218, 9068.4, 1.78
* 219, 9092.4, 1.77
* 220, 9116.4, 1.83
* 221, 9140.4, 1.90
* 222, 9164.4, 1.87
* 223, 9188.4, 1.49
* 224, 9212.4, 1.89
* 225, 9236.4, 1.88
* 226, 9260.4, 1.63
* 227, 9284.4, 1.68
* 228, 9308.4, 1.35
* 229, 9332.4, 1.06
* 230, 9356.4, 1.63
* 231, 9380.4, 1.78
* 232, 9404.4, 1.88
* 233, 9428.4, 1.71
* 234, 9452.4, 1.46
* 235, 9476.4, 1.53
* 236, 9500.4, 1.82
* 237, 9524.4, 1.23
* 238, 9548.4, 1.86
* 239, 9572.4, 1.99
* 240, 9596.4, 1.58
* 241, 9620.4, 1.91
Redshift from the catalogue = 0.248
